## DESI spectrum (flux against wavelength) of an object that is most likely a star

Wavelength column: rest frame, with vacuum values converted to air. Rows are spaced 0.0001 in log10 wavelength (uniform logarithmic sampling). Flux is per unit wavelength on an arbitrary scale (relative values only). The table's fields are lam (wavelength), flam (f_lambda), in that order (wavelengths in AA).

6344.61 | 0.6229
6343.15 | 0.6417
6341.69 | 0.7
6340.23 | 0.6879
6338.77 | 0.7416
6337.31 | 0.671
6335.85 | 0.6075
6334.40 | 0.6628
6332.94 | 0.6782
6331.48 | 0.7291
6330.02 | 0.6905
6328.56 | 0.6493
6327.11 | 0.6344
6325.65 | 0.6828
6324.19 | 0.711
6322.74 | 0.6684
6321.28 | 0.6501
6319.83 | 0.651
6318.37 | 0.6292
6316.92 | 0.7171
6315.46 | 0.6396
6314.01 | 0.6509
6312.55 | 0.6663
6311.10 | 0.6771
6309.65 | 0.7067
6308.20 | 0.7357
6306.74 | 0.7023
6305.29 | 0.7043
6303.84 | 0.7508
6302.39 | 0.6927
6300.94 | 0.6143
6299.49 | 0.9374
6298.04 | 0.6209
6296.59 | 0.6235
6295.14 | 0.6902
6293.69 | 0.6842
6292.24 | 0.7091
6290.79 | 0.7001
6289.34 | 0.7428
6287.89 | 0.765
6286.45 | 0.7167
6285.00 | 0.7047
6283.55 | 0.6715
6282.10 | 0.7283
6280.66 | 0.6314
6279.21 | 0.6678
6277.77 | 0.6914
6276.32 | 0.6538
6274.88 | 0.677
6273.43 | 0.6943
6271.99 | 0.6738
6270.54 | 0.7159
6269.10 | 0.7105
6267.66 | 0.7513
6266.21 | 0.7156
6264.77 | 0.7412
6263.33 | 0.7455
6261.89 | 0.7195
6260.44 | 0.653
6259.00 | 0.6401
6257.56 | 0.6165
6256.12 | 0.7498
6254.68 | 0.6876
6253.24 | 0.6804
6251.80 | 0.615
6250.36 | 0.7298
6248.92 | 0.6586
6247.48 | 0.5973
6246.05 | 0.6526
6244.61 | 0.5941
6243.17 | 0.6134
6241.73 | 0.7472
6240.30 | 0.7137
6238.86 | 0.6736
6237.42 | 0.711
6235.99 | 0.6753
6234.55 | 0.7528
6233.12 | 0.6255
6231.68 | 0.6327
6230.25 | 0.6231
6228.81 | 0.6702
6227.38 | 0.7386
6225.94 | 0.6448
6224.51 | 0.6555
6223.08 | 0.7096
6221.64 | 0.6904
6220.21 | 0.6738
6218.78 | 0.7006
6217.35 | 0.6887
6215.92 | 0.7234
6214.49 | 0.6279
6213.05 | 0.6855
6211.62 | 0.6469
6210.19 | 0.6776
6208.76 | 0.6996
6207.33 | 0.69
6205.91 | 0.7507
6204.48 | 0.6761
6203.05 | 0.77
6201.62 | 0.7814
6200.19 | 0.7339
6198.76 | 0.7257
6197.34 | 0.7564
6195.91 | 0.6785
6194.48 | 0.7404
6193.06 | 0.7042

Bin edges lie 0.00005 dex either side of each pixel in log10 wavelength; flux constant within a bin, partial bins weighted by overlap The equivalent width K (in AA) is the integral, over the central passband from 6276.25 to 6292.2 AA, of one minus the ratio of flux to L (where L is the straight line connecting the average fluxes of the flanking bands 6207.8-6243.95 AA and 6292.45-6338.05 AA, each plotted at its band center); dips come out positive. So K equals -0.4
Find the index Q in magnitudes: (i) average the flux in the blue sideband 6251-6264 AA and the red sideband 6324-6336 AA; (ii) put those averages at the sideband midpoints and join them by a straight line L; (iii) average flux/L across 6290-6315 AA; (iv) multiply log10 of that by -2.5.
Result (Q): -0.04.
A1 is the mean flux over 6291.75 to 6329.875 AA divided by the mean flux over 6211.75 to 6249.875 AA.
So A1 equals 1.02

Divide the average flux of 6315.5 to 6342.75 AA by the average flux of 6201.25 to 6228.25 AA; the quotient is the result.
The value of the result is 1.0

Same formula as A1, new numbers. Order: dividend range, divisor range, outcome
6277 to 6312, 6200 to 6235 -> 1.02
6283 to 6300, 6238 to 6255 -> 1.07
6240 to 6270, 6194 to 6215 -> 0.96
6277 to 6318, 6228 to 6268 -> 1.03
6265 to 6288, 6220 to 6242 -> 1.02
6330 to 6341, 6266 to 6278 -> 0.98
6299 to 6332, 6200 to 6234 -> 1.00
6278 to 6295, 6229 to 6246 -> 1.05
